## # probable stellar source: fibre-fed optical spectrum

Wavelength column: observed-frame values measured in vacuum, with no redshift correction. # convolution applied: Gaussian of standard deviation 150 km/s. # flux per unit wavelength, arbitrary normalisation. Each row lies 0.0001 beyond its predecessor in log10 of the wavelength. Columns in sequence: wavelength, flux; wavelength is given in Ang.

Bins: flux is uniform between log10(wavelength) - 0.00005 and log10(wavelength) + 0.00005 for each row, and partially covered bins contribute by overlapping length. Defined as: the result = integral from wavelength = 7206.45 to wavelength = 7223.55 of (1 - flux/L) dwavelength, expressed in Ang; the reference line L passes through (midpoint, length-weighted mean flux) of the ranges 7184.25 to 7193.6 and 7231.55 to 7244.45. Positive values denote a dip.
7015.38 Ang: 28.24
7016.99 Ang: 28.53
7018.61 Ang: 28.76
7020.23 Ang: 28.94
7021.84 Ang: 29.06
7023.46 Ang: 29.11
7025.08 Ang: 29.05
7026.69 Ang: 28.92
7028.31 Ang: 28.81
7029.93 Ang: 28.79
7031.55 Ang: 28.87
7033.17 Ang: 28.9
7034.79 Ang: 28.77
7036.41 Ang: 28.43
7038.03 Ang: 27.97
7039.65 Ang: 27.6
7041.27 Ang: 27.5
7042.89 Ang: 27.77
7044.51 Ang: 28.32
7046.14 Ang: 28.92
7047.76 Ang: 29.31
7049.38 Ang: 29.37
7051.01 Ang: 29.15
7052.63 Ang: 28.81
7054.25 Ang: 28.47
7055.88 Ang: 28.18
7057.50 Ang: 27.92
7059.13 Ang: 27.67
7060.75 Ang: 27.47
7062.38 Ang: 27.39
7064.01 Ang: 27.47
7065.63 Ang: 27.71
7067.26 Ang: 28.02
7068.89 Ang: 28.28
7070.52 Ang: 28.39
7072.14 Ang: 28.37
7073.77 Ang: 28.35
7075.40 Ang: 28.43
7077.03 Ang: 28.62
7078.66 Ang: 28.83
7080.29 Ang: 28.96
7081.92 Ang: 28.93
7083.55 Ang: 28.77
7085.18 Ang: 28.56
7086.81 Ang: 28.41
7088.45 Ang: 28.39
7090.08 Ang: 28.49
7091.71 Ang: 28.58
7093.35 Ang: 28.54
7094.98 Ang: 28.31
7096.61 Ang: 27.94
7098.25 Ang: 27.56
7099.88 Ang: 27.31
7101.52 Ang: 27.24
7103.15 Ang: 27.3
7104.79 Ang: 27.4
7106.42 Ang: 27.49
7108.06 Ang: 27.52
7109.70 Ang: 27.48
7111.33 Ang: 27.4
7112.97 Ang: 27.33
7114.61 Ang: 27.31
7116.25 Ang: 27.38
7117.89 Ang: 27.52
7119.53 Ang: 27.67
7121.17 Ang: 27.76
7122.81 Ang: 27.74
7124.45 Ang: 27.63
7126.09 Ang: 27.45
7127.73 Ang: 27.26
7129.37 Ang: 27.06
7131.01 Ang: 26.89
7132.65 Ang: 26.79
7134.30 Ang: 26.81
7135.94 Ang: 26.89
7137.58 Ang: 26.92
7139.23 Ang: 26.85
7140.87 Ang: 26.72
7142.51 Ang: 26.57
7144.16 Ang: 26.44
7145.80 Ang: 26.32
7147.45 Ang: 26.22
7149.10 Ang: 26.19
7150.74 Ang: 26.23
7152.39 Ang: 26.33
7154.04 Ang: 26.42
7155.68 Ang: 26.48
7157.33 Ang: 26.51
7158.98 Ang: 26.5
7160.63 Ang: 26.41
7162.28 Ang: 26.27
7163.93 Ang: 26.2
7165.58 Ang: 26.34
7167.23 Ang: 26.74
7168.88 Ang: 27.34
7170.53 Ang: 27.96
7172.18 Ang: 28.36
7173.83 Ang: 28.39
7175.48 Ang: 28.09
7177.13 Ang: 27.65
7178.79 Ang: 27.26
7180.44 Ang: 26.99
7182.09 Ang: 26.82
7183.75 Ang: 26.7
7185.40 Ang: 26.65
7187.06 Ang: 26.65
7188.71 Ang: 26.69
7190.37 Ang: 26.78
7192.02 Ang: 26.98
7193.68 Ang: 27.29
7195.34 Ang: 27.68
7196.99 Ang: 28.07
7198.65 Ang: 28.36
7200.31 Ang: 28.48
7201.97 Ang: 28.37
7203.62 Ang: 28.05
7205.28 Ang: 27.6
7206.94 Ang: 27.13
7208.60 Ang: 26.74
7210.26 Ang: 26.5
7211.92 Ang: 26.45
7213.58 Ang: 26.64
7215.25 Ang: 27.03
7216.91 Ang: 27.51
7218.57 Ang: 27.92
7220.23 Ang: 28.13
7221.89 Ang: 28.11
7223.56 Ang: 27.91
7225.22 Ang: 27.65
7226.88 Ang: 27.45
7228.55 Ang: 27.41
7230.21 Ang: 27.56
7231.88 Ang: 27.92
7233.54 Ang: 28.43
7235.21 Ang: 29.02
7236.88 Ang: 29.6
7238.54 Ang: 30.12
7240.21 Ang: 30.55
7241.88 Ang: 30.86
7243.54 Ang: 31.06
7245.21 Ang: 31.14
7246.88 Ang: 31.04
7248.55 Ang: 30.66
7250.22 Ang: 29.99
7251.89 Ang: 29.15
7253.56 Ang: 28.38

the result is 0.7 Ang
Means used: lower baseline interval 26.8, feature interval 27.2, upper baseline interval 29.8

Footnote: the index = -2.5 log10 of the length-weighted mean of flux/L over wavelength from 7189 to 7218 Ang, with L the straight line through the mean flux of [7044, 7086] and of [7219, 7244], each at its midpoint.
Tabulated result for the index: 0.051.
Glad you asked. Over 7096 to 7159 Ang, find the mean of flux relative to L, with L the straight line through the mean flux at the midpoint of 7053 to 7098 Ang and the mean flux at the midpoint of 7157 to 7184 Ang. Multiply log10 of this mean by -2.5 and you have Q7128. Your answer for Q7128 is 0.02 mag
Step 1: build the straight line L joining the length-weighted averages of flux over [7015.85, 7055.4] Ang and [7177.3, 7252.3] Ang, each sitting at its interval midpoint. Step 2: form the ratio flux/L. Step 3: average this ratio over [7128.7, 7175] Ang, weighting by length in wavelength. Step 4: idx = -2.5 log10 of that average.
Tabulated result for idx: 0.06 mag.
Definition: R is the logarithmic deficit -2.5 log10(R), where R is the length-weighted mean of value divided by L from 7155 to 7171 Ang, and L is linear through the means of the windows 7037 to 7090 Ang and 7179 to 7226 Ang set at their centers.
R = 0.040 mag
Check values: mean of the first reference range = 28.3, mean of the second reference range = 27.4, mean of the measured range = 26.6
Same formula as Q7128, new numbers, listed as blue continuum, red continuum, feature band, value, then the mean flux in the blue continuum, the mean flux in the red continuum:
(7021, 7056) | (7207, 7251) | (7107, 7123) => 0.04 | 28.7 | 28.6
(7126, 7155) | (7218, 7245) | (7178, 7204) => 0.02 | 26.7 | 28.8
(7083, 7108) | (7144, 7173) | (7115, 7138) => 0.00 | 28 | 26.6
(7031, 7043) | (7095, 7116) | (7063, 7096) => -0.03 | 28.2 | 27.5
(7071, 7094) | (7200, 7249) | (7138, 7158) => 0.08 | 28.6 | 28.4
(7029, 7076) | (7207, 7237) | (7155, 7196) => 0.03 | 28.3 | 27.6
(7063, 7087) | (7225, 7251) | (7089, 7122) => 0.04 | 28.4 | 29.4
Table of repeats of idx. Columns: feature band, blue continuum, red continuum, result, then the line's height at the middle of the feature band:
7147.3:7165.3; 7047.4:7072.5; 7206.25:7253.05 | 0.08 mag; 28.4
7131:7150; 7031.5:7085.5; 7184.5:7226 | 0.05 mag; 27.8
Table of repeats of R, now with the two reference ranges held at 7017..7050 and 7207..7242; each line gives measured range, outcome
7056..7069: 0.03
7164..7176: 0.03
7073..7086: -0.01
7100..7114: 0.04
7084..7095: 0.00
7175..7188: 0.04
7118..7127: 0.03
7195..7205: 0.00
